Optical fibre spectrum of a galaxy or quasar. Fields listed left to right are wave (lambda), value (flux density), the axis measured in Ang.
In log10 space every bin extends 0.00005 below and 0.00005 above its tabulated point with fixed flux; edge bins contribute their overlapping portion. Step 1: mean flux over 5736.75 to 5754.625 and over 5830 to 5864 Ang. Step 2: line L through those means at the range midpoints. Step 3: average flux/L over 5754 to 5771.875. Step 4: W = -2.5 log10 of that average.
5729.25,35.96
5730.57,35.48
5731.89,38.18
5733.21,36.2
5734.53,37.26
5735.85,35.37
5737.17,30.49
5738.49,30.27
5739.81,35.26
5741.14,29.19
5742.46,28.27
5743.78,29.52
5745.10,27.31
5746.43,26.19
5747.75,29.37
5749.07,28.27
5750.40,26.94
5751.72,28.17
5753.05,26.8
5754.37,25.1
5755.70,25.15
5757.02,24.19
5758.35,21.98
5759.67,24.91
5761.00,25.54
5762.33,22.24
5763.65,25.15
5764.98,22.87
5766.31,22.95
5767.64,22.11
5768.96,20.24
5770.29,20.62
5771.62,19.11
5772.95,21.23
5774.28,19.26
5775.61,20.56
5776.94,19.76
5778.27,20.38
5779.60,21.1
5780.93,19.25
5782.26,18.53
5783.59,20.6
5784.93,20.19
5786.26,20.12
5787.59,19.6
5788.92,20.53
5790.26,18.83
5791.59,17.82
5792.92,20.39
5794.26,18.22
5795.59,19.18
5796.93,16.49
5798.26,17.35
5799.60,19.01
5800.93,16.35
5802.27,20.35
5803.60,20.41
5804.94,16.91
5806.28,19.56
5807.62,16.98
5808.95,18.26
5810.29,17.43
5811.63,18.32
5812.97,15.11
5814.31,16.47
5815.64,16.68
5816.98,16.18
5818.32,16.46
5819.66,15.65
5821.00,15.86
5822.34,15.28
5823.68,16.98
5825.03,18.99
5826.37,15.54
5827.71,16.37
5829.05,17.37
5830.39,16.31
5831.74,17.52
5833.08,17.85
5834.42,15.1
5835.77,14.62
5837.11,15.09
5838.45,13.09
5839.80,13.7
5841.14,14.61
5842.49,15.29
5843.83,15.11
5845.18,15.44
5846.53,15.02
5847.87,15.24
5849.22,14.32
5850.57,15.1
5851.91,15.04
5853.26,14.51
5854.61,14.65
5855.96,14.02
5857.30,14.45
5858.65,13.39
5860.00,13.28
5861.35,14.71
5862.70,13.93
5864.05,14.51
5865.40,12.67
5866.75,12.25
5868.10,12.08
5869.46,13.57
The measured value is 0.145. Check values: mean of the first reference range 28.7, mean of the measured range 23.1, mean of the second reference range 14.8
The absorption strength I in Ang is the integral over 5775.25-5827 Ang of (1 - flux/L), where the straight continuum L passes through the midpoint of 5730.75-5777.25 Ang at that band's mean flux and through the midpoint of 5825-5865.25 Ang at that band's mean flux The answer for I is 5.9 Ang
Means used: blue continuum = 26.6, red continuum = 15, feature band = 18.2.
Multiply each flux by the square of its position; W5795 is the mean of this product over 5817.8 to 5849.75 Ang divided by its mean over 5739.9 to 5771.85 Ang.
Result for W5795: 0.64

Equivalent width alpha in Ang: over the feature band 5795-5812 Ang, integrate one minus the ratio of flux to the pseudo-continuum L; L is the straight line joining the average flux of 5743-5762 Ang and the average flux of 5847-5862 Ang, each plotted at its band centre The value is 1.8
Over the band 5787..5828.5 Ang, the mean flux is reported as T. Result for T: 17.7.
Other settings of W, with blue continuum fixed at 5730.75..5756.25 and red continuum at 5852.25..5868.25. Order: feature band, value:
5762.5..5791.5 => 0.23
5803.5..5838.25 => 0.16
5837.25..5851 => 0.09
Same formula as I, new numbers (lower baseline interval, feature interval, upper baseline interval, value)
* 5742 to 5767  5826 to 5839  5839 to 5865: 0.7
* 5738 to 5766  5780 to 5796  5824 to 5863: 2.0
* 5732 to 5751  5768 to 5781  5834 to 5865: 2.8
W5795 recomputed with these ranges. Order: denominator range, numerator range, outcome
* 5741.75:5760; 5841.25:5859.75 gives 0.57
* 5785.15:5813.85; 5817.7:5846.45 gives 0.87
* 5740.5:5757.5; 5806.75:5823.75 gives 0.62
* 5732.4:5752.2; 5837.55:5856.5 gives 0.50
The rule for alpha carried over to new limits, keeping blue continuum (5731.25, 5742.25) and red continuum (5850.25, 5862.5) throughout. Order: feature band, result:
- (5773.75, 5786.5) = 3.2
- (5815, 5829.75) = 2.5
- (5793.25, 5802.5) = 2.2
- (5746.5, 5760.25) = 2.2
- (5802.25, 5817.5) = 3.0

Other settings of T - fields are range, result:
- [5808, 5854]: 15.9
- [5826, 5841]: 15.7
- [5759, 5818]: 19.6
